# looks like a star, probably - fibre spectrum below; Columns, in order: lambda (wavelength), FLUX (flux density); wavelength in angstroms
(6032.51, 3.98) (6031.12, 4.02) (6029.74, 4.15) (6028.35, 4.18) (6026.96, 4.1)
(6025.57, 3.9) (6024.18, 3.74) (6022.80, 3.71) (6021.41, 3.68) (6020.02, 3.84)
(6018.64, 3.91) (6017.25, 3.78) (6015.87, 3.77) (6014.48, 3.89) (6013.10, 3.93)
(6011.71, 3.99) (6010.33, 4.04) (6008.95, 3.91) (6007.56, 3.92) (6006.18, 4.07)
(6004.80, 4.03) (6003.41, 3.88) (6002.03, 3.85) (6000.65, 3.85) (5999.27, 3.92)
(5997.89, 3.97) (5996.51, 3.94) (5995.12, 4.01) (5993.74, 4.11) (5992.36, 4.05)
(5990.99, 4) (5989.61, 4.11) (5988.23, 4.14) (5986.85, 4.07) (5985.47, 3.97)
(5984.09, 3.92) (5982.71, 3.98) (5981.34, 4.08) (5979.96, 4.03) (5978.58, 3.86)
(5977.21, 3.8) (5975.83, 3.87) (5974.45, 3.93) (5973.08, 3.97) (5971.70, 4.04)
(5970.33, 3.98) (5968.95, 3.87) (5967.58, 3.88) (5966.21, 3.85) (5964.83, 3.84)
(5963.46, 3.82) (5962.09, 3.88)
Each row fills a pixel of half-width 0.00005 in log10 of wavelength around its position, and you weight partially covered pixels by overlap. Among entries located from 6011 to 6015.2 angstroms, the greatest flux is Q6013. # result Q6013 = 3.99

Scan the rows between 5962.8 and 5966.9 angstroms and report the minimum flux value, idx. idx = 3.82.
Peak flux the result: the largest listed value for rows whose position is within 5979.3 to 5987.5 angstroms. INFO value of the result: 4.08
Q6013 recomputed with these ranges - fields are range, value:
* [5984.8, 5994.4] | 4.14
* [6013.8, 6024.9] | 3.91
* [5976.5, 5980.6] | 4.03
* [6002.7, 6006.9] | 4.07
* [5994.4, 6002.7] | 4.01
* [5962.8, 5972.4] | 4.04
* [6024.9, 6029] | 4.18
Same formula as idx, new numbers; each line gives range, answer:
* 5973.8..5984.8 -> 3.8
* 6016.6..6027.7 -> 3.68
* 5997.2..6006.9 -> 3.85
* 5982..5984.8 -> 3.92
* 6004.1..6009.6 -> 3.91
